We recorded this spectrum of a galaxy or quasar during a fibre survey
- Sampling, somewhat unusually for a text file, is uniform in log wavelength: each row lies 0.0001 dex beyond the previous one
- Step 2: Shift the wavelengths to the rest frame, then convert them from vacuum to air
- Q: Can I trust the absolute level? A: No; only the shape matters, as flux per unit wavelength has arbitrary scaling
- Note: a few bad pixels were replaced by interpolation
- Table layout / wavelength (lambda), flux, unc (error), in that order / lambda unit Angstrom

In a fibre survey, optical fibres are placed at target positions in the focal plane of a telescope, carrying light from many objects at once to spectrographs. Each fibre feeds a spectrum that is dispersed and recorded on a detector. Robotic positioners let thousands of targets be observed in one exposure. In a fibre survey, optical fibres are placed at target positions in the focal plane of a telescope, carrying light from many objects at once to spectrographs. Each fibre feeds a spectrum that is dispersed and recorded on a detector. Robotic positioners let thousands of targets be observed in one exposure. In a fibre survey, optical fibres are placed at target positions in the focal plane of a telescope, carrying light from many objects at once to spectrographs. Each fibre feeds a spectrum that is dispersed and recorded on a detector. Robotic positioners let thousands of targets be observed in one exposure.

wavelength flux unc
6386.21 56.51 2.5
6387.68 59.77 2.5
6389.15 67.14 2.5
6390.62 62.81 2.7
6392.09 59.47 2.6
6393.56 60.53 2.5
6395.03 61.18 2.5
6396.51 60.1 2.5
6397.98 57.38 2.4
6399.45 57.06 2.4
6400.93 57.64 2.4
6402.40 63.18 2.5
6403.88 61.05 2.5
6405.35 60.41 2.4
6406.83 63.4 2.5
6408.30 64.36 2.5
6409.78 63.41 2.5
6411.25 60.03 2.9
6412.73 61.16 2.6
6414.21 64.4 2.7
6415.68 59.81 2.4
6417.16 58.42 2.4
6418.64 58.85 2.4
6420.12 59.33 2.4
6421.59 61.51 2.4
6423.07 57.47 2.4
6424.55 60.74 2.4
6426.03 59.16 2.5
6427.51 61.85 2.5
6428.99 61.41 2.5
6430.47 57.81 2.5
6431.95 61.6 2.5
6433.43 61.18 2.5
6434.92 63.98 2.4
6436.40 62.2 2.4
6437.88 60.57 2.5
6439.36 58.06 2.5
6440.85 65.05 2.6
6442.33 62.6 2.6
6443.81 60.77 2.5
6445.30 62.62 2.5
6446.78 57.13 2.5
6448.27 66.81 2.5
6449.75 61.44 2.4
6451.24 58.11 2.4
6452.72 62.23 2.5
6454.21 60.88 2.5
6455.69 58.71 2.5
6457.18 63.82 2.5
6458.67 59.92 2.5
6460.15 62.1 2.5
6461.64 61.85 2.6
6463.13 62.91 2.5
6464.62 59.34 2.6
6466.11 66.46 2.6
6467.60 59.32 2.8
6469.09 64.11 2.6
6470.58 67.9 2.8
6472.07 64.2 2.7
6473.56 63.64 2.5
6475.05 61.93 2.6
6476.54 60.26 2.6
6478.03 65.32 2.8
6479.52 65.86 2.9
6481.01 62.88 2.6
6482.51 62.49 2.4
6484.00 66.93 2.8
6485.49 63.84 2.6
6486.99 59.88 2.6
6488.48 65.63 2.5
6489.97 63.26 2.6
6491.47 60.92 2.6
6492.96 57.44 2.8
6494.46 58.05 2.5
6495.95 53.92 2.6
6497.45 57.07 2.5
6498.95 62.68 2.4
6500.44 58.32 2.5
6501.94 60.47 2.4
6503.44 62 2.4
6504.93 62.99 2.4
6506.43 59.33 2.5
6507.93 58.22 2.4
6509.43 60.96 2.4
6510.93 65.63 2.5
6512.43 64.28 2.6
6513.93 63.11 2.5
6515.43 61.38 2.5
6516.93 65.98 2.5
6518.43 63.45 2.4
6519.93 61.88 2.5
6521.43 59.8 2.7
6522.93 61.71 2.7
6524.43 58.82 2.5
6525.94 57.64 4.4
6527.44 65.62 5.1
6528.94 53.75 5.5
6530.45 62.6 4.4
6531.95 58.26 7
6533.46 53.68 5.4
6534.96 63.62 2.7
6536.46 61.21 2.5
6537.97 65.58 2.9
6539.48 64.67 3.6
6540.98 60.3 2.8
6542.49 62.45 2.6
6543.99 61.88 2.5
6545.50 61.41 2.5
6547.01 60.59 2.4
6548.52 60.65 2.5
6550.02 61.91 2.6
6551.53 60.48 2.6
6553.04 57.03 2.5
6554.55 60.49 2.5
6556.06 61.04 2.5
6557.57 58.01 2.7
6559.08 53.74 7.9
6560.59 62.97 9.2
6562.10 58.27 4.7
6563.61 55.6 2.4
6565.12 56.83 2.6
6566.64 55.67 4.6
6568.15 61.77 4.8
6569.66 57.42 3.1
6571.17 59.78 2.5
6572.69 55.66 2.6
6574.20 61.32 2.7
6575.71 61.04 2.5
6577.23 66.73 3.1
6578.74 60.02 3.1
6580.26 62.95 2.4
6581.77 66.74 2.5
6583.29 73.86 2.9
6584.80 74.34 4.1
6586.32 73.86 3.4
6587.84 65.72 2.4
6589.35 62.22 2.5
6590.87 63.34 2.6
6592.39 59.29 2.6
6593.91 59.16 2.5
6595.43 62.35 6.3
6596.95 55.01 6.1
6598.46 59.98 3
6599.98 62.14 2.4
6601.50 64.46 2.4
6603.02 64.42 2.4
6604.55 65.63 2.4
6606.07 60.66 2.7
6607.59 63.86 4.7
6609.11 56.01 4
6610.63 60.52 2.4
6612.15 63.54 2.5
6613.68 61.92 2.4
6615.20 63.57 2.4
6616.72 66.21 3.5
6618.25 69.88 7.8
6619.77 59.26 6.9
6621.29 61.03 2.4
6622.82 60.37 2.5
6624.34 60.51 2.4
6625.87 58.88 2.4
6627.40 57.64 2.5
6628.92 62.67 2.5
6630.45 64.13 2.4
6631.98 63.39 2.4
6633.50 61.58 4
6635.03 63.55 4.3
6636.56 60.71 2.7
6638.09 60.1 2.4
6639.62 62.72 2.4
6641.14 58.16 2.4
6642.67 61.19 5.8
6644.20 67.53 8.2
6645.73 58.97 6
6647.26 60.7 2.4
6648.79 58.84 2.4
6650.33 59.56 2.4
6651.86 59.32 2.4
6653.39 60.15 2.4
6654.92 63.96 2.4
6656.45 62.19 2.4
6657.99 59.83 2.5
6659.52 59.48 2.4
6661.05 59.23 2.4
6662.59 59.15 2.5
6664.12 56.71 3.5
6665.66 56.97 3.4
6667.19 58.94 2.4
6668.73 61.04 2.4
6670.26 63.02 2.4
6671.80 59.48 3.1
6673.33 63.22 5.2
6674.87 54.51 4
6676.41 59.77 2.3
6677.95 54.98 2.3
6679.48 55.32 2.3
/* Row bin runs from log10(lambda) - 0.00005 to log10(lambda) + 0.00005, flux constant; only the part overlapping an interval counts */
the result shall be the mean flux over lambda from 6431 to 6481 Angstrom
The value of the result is 62.2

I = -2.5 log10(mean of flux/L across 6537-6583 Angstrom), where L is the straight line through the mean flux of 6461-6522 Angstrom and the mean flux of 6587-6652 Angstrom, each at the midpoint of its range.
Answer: 0.02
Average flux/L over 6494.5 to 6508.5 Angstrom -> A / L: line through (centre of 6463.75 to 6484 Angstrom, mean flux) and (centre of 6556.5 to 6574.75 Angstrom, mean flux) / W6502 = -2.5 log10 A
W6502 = 0.04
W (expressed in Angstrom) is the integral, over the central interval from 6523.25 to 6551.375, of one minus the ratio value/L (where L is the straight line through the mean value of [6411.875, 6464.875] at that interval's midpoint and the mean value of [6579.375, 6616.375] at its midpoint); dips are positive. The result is 0.8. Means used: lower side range 61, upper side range 63.6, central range 60.8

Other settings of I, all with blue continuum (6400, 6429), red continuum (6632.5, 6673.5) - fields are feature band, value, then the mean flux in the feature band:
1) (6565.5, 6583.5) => -0.01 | 61.4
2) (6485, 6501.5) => 0.01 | 60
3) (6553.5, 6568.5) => 0.04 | 58.3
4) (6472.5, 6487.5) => -0.05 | 63.4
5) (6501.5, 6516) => -0.02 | 61.9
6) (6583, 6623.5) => -0.05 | 63.3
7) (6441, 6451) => -0.02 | 61.9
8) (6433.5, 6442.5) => -0.02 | 61.9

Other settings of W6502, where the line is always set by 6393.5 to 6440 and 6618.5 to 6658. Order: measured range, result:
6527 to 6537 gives 0.023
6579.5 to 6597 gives -0.073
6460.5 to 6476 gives -0.041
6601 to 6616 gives -0.023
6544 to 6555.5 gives 0.009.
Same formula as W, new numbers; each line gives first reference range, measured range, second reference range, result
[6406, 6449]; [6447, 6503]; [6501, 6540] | -0.5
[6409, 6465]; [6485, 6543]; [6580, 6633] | 0.9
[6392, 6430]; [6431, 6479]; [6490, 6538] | -1.2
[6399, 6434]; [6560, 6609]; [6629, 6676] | -1.3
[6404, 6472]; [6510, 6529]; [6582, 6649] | 0.0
